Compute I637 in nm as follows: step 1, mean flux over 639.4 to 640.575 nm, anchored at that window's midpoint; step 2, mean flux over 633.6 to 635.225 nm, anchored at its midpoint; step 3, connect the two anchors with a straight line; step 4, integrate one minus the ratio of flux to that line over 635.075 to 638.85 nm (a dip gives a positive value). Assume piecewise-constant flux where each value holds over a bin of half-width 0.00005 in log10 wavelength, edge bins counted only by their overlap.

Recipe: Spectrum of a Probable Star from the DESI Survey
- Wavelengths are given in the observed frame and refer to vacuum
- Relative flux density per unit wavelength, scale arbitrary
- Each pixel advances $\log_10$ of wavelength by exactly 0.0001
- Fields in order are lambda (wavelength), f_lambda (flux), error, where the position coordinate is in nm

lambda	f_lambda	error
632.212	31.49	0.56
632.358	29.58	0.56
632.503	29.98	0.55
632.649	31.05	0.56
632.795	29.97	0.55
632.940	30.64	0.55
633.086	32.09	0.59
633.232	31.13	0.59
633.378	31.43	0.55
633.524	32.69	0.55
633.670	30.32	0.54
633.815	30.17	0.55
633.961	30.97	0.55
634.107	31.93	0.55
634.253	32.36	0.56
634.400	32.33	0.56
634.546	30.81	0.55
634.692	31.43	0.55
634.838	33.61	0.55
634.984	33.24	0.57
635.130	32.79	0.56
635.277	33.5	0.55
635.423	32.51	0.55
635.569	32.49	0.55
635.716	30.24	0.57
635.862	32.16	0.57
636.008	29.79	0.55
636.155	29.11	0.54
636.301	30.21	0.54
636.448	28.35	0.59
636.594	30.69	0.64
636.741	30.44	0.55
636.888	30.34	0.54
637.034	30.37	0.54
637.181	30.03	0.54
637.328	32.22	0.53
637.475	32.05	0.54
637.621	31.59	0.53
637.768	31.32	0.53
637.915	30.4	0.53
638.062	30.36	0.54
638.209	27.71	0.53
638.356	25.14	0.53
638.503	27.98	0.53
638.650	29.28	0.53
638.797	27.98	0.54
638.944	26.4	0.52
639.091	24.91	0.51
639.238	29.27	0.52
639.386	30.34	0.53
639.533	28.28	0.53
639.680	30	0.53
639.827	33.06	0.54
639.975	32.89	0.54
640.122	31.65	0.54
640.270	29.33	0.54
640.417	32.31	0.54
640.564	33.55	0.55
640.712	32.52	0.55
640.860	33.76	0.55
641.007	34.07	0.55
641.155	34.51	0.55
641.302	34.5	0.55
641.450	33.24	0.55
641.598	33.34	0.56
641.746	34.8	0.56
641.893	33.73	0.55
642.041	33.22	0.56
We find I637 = 0.15 nm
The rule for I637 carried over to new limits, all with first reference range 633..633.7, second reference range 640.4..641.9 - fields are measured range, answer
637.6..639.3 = 0.23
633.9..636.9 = 0.06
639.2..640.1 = 0.07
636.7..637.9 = 0.06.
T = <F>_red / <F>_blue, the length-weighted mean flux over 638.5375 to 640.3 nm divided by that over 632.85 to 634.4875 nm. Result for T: 0.94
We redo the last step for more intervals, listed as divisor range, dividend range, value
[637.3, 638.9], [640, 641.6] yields 1.12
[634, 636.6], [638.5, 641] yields 0.96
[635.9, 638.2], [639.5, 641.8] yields 1.07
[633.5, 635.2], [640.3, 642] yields 1.05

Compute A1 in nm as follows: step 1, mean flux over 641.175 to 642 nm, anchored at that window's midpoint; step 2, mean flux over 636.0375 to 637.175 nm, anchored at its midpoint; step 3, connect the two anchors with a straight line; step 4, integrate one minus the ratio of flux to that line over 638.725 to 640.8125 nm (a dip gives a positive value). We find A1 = 0.146 nm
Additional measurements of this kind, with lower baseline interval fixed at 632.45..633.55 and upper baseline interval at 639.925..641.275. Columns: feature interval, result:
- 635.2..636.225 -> 0.01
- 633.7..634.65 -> 0.00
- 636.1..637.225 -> 0.07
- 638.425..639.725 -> 0.17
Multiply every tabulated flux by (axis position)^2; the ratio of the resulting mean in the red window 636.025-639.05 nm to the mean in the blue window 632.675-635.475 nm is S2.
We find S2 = 0.94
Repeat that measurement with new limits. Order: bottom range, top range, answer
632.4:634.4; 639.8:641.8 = 1.09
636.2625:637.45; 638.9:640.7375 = 1.01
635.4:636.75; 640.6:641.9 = 1.13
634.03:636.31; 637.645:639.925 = 0.92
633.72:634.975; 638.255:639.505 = 0.88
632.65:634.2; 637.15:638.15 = 1.01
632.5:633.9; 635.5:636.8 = 0.99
